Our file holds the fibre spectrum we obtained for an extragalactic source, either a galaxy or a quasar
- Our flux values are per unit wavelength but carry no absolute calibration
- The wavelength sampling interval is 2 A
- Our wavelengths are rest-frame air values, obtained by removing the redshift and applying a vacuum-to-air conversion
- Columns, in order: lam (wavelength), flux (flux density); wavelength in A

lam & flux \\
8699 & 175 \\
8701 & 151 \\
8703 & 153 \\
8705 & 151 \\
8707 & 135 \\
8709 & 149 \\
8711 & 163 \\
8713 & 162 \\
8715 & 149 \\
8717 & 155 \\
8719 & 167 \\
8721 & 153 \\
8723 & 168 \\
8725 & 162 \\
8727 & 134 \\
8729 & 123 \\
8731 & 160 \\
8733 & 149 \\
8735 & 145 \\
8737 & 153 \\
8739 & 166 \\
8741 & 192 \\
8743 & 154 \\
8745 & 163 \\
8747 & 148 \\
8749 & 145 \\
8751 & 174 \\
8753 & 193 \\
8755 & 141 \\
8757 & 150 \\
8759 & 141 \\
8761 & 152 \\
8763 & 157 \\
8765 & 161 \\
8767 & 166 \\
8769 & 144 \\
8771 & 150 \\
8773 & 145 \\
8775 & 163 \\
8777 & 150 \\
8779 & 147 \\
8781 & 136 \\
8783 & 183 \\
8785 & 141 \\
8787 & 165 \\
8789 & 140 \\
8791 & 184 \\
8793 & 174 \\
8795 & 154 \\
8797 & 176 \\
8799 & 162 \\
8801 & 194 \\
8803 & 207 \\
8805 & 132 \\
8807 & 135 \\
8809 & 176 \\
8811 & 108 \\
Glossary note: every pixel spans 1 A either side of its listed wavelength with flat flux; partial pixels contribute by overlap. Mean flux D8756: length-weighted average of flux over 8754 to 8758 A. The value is 146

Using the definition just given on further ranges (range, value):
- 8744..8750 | 152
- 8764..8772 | 155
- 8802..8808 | 158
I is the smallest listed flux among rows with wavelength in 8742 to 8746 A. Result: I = 154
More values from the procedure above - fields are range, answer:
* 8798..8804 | 162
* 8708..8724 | 149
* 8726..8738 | 123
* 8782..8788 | 141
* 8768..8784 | 136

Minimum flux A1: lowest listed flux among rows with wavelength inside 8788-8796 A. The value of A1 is 140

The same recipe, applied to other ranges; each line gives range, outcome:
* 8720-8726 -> 153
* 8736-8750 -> 145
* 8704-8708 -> 135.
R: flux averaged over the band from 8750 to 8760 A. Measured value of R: 160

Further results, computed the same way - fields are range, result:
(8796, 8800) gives 169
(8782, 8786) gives 162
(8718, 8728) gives 157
